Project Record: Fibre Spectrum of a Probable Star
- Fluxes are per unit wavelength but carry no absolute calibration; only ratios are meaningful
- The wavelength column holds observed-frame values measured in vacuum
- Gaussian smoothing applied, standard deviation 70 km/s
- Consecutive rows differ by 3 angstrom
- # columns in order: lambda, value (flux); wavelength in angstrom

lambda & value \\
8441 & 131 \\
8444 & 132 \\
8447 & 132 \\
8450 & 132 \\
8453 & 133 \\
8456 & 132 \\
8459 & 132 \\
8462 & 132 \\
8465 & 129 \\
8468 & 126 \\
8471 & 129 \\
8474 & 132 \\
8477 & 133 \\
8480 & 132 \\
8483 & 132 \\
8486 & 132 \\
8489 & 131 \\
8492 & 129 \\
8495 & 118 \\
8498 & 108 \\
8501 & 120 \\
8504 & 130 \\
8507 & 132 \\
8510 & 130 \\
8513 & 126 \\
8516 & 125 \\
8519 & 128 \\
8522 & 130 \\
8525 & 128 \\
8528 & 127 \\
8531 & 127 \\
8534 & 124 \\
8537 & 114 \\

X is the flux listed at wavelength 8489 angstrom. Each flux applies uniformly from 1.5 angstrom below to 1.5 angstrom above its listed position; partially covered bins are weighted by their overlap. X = 131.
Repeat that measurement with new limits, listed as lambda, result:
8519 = 128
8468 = 126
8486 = 132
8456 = 132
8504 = 130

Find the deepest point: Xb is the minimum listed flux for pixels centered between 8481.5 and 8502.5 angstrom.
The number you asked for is 108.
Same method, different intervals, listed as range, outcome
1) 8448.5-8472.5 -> 126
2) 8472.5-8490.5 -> 131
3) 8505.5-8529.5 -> 125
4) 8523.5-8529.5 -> 127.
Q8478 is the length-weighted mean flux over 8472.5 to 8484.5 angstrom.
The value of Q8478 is 132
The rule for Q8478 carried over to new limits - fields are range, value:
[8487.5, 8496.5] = 126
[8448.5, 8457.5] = 132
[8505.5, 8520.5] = 128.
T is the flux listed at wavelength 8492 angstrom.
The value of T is 129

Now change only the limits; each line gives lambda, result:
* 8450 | 132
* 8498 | 108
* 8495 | 118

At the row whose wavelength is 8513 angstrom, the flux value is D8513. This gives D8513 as 126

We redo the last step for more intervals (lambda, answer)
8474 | 132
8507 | 132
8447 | 132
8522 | 130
